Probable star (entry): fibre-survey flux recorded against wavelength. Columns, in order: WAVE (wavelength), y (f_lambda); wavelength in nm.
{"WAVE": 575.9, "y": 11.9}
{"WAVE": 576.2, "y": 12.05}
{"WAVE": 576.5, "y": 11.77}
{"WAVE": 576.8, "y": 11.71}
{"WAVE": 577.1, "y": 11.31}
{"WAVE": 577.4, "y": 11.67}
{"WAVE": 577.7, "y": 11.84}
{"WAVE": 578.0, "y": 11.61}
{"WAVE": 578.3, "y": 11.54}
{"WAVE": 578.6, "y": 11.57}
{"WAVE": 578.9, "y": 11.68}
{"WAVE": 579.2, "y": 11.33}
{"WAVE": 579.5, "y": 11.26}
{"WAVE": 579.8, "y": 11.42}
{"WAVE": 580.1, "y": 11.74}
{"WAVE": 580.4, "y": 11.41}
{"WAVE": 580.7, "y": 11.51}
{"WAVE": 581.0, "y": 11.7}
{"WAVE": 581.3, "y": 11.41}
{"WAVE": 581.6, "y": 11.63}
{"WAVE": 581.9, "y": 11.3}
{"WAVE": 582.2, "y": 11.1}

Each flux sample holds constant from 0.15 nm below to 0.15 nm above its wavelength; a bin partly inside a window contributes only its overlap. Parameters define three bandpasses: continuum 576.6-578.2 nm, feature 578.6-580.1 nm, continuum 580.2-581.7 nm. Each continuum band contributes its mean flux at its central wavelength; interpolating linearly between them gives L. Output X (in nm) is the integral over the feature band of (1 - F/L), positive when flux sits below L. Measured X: 0.01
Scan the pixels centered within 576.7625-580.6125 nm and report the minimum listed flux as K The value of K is 11.26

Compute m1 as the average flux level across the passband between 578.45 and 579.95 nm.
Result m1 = 11.5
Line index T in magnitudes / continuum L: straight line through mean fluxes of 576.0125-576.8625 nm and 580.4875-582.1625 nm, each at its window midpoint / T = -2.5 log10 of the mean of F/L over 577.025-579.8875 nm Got 0.02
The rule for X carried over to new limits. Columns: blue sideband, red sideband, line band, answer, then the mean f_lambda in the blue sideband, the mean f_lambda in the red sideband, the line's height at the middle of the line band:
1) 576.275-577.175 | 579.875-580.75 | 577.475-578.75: 0.00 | 11.7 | 11.5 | 11.6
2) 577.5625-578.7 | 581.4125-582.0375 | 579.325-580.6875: 0.01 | 11.6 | 11.5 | 11.5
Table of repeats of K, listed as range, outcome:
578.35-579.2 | 11.33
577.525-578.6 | 11.54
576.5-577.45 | 11.31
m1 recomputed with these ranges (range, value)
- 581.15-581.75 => 11.5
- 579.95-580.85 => 11.6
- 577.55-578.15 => 11.7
